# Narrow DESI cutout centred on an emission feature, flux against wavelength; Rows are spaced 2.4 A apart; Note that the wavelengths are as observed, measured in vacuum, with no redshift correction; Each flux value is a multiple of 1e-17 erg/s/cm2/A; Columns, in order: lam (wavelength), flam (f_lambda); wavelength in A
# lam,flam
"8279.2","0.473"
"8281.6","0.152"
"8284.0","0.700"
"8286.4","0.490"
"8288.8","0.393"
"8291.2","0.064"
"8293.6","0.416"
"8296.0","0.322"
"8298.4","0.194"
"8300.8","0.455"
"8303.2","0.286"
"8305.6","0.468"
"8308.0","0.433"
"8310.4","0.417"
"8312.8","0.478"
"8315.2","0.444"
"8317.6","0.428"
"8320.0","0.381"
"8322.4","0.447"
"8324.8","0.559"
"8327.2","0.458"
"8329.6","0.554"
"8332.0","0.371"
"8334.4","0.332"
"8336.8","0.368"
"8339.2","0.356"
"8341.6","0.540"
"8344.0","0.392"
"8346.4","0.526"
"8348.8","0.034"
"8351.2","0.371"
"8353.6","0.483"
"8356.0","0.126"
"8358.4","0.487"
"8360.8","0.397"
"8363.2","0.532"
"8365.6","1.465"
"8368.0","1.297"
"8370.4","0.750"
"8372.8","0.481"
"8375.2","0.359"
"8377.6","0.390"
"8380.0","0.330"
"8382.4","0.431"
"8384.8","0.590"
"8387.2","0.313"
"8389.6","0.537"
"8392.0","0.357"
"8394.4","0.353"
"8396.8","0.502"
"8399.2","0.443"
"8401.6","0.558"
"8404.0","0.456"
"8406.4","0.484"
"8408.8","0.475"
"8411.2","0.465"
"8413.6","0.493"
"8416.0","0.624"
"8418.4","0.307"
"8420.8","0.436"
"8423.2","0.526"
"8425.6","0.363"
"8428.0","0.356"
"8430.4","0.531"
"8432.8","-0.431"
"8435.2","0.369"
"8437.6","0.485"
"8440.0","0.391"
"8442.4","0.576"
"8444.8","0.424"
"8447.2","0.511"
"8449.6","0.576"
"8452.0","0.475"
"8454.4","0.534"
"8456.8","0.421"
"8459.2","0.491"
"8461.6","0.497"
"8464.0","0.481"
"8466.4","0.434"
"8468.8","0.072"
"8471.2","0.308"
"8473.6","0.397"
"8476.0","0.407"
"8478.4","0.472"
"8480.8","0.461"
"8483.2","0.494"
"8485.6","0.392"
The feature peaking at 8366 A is Hgamma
